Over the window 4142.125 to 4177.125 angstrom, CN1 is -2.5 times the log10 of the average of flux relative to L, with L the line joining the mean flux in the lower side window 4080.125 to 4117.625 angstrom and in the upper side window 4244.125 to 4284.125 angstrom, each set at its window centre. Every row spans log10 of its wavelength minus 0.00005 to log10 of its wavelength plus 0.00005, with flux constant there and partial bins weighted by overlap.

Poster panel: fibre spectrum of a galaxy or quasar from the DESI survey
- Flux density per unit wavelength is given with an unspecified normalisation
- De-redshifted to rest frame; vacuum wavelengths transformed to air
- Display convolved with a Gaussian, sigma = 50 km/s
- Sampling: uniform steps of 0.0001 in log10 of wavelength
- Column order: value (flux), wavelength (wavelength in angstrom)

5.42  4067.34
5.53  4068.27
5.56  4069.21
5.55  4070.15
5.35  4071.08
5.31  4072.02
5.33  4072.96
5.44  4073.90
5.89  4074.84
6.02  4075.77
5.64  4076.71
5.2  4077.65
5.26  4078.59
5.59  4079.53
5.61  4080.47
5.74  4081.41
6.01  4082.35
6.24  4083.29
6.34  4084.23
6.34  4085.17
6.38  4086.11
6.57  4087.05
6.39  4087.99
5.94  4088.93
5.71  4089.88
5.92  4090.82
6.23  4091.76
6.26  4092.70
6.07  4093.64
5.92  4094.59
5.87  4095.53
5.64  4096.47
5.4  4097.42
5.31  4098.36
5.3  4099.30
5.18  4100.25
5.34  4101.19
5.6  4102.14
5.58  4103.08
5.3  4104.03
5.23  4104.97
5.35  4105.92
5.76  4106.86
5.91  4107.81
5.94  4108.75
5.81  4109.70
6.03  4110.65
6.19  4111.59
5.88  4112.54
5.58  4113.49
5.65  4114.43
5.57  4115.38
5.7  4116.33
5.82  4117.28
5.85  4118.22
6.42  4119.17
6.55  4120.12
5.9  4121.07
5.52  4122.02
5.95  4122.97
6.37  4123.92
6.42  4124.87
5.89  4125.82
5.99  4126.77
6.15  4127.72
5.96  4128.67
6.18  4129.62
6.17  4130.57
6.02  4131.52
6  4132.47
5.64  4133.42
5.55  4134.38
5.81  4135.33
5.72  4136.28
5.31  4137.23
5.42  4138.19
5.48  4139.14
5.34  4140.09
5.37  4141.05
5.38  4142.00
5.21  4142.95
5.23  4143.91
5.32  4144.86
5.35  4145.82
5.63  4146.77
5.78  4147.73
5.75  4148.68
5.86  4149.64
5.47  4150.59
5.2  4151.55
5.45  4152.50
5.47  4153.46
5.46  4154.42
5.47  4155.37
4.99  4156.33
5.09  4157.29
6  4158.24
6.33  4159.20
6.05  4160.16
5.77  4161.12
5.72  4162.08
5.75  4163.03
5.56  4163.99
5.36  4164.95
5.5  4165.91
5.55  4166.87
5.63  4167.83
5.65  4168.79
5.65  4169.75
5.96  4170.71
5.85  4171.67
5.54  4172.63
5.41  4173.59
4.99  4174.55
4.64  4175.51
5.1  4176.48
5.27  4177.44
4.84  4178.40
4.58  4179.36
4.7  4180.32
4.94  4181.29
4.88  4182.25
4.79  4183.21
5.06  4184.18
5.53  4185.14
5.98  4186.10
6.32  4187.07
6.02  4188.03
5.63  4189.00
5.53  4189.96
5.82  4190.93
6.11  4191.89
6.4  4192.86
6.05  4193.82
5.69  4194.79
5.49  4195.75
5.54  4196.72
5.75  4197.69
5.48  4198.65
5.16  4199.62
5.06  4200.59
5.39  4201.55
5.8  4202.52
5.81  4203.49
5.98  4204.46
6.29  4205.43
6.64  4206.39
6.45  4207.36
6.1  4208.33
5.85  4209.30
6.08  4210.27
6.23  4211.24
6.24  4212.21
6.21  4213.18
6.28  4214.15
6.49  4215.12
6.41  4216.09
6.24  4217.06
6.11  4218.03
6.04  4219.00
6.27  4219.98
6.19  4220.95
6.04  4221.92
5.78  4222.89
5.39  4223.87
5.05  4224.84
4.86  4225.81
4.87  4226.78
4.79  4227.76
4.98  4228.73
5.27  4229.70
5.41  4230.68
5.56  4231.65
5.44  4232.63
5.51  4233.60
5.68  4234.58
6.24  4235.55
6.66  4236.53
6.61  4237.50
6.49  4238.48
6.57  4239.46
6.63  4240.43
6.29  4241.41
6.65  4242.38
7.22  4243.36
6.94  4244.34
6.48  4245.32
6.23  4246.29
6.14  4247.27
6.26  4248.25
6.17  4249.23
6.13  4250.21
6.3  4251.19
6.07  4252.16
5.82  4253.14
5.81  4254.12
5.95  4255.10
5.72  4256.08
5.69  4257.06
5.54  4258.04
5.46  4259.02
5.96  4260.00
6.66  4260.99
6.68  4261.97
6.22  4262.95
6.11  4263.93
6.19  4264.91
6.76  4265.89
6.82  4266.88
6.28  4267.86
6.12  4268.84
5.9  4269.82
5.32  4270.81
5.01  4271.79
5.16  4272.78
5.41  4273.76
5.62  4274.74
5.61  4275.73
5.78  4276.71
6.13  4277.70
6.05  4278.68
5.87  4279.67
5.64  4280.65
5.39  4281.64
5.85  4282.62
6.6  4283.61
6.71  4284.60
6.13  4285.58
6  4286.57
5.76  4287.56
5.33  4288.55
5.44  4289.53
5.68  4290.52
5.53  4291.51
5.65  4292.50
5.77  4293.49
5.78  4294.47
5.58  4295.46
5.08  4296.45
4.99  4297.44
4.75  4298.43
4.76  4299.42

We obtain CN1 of 0.07 mag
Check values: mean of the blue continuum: 5.82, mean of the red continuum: 5.99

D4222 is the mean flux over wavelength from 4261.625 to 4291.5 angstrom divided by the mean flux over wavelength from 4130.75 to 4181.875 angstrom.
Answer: 1.1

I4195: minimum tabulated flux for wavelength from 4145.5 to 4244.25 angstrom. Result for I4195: 4.58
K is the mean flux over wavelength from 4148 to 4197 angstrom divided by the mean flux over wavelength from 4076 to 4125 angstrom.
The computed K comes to 0.9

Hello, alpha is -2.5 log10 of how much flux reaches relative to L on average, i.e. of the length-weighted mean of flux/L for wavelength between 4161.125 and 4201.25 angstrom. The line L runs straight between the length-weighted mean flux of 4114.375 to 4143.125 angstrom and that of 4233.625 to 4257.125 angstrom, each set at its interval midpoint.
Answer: 0.10 mag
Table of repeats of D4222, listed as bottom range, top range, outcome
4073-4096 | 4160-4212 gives 0.95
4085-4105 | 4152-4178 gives 0.95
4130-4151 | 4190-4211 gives 1.05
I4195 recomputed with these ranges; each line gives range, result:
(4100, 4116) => 5.18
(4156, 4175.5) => 4.99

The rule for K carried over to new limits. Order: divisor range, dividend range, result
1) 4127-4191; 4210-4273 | 1.09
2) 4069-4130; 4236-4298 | 1.03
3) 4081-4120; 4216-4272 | 1.03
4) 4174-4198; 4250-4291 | 1.09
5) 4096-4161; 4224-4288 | 1.05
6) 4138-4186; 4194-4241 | 1.08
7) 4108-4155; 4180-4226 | 1.01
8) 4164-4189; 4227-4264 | 1.13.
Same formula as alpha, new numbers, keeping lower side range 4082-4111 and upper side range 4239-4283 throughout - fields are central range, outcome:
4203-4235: 0.031 mag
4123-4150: 0.030 mag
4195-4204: 0.089 mag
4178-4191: 0.123 mag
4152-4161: 0.060 mag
